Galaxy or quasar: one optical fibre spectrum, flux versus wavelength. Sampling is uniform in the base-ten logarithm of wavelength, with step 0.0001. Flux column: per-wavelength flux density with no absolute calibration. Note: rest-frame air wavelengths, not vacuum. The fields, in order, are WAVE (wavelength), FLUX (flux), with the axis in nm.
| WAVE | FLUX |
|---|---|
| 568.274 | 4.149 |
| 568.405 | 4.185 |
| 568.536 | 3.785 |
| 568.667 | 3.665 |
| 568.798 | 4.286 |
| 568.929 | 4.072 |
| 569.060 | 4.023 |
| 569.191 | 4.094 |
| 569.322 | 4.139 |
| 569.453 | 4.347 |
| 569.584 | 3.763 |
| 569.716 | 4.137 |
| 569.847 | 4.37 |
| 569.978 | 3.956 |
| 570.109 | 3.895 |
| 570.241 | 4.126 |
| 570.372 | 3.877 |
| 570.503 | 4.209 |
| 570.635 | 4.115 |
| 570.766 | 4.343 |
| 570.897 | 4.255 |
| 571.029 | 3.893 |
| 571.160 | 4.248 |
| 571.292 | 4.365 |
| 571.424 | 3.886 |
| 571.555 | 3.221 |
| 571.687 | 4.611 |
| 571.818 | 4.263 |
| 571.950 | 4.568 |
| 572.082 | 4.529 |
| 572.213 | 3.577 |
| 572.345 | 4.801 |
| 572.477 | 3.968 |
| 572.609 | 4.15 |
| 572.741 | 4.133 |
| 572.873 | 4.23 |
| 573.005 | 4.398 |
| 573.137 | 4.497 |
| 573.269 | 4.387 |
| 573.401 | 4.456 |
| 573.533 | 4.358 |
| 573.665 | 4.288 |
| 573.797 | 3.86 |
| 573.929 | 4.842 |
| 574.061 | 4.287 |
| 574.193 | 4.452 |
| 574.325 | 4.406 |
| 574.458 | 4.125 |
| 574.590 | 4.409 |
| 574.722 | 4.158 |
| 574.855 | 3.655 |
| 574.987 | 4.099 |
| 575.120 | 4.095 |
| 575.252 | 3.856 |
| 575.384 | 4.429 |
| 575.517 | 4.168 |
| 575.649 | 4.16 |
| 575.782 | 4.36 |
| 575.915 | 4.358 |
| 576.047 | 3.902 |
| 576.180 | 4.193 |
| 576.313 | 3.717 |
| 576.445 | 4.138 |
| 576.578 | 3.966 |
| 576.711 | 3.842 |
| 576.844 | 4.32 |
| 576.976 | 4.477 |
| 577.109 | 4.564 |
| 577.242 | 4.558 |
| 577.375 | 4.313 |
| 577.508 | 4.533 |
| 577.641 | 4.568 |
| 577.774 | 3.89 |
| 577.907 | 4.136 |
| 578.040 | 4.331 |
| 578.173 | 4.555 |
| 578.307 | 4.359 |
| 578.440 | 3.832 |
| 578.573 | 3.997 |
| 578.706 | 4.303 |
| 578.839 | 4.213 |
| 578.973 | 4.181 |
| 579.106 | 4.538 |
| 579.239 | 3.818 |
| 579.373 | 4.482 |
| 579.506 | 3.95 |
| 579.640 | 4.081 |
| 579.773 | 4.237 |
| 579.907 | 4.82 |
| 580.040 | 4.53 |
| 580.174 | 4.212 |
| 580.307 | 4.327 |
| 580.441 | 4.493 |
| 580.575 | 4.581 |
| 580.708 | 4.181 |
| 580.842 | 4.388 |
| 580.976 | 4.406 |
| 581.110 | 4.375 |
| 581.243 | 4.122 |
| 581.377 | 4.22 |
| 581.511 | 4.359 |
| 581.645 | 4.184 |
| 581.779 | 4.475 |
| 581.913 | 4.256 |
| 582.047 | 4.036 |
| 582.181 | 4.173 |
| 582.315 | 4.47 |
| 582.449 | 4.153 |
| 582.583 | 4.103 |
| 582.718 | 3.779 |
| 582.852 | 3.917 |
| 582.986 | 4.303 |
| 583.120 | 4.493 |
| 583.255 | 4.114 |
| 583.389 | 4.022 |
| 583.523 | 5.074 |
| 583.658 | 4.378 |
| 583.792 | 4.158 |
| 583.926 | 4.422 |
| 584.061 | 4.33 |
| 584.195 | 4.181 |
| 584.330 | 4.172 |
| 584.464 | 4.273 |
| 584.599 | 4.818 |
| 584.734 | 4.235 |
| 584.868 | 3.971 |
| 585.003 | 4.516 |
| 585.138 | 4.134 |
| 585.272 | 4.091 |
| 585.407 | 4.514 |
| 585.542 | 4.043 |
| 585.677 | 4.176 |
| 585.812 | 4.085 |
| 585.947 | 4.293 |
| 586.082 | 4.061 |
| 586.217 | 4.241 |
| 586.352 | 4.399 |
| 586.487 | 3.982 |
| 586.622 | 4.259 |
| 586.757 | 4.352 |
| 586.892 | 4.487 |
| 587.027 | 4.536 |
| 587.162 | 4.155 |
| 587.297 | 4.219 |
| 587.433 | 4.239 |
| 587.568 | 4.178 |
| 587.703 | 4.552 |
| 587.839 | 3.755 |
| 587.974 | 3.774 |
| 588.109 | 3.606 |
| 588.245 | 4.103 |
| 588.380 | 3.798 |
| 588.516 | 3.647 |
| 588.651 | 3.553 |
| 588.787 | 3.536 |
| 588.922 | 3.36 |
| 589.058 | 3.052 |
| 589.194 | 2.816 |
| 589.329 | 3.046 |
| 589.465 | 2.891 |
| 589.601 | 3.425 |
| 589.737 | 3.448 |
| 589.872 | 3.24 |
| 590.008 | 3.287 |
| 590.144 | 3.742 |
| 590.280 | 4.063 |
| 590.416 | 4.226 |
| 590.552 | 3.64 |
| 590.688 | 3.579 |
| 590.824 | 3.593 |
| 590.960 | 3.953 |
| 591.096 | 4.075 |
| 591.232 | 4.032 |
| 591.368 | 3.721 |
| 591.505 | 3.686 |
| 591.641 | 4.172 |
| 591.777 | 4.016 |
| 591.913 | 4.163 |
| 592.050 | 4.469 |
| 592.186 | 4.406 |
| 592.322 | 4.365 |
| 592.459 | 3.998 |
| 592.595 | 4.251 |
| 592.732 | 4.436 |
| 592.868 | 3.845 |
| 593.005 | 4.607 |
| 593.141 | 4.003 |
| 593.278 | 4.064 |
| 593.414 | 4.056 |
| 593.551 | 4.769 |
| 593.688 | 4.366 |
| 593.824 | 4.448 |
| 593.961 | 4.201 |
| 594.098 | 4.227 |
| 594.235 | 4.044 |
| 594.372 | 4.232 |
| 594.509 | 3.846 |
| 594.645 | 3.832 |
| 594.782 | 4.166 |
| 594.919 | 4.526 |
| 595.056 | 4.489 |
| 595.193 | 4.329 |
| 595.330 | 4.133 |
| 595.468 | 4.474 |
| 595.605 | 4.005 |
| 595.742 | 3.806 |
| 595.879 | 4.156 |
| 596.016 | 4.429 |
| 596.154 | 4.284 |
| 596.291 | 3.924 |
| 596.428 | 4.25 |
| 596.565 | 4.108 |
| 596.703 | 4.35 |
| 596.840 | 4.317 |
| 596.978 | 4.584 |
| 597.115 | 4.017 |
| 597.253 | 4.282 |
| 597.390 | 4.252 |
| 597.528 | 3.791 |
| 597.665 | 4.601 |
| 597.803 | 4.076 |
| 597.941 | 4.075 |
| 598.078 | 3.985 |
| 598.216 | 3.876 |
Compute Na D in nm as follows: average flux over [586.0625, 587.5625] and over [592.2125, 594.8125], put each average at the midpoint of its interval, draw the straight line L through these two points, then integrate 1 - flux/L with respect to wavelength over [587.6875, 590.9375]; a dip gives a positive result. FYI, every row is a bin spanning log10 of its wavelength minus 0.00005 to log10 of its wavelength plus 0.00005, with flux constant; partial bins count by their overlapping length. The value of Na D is 0.523 nm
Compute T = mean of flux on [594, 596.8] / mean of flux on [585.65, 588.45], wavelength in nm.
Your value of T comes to 1.01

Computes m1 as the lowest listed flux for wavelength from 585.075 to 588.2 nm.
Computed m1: 3.606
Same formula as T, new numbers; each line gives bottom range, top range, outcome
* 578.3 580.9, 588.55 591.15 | 0.82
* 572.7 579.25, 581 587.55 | 1.00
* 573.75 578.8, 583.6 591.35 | 0.94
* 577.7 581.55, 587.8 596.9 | 0.93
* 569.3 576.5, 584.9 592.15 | 0.93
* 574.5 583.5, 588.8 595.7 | 0.93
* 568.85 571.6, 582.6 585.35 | 1.05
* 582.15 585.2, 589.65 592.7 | 0.92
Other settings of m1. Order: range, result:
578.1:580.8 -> 3.818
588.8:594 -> 2.816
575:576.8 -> 3.717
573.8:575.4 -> 3.655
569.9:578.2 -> 3.221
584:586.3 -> 3.971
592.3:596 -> 3.806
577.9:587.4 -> 3.779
